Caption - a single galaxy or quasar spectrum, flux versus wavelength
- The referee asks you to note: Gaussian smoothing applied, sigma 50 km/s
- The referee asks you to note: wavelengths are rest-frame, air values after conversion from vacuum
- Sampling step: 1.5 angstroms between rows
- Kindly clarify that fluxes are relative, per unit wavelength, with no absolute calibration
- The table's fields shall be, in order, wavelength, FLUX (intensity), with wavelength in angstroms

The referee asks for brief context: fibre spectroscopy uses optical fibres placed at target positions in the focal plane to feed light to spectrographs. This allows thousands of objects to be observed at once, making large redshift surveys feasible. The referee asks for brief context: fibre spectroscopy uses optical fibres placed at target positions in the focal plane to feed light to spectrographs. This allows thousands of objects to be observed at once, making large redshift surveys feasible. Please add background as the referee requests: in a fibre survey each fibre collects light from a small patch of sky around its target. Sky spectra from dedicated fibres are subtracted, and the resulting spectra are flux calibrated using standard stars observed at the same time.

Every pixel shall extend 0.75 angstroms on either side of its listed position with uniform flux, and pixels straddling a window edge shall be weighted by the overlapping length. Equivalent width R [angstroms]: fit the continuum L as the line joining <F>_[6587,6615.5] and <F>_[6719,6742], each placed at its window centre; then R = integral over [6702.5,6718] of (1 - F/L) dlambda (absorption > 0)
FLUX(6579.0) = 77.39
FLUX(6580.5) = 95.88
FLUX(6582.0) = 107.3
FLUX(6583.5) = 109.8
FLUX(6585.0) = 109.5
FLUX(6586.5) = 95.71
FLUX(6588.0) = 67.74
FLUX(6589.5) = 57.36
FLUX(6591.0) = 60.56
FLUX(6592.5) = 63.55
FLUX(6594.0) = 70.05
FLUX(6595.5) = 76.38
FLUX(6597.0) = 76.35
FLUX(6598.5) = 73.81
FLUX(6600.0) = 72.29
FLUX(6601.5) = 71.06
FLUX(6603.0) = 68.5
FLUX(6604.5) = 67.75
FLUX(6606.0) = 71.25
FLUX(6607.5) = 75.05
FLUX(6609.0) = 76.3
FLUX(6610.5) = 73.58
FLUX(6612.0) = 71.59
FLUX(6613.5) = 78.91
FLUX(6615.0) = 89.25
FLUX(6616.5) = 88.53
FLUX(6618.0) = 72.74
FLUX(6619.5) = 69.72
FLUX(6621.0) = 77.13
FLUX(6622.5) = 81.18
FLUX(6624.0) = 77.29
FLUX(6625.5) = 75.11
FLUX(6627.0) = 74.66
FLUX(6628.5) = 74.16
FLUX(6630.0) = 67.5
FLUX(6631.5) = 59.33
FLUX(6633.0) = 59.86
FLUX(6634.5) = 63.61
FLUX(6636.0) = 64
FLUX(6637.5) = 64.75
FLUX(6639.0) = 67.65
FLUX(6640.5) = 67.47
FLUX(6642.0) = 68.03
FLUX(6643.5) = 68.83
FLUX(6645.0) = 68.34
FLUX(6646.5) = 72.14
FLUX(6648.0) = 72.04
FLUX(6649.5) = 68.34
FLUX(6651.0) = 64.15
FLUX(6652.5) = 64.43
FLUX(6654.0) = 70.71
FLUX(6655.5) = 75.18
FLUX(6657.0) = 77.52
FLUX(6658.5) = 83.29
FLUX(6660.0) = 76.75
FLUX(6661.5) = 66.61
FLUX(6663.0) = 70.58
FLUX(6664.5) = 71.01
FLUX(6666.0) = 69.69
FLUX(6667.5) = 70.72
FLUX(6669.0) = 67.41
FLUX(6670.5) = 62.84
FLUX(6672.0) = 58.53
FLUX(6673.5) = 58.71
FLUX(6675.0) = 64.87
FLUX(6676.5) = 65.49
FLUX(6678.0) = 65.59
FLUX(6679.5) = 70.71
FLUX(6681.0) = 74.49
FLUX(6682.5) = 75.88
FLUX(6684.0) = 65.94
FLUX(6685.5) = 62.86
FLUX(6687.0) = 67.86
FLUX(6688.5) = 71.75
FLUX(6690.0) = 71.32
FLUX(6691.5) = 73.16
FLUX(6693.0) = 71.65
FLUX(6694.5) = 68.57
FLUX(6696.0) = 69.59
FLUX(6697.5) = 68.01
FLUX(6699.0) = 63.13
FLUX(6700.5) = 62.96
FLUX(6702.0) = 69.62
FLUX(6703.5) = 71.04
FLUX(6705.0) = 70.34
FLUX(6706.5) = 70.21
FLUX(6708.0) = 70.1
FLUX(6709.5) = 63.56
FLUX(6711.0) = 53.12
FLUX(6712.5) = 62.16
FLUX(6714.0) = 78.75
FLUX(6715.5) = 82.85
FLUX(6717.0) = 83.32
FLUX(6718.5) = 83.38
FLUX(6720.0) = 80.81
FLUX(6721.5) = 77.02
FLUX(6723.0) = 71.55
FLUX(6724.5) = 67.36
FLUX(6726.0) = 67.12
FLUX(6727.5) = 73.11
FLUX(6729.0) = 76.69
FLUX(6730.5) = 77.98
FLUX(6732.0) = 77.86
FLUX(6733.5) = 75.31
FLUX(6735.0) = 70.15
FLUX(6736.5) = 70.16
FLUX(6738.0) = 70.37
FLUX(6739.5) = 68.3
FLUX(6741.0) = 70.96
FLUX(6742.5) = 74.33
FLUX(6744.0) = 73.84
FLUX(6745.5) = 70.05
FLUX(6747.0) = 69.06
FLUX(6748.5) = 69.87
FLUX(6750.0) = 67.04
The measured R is 0.5 angstroms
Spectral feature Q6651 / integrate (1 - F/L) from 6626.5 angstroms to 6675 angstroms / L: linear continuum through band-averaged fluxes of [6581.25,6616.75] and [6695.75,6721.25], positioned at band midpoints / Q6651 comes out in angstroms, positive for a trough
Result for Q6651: 4.06 angstroms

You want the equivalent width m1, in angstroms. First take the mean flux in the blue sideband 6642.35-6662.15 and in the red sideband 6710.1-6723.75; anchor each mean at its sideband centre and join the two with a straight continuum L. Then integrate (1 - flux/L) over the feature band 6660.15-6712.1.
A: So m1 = 3.9 angstroms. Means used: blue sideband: 71.4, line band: 67.7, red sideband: 74.7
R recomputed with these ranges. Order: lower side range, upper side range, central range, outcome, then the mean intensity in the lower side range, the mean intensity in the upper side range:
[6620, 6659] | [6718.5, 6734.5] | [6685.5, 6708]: 1.29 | 70.2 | 74.8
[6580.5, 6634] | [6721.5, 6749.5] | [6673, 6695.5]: 1.52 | 76.2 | 72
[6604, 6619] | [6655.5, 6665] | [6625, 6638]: 1.51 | 76.5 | 74.4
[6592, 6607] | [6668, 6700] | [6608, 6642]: -1.07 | 71.3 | 67.5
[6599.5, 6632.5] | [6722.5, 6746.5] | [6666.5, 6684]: 1.51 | 74.1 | 72.2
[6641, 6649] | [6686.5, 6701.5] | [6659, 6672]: 0.05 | 69.8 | 68.8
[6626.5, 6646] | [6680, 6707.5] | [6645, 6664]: -1.15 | 66.8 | 69.4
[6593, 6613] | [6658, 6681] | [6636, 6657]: 0.29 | 72.6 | 68.2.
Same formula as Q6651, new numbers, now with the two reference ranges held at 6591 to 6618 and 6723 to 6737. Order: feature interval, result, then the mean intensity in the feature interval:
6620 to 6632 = 0.0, 73.5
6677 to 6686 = 0.5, 69.3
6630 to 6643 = 1.6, 64.6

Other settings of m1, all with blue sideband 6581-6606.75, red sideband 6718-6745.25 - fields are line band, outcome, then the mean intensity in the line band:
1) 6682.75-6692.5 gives 0.7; 69.2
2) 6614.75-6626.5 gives -0.2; 78.3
